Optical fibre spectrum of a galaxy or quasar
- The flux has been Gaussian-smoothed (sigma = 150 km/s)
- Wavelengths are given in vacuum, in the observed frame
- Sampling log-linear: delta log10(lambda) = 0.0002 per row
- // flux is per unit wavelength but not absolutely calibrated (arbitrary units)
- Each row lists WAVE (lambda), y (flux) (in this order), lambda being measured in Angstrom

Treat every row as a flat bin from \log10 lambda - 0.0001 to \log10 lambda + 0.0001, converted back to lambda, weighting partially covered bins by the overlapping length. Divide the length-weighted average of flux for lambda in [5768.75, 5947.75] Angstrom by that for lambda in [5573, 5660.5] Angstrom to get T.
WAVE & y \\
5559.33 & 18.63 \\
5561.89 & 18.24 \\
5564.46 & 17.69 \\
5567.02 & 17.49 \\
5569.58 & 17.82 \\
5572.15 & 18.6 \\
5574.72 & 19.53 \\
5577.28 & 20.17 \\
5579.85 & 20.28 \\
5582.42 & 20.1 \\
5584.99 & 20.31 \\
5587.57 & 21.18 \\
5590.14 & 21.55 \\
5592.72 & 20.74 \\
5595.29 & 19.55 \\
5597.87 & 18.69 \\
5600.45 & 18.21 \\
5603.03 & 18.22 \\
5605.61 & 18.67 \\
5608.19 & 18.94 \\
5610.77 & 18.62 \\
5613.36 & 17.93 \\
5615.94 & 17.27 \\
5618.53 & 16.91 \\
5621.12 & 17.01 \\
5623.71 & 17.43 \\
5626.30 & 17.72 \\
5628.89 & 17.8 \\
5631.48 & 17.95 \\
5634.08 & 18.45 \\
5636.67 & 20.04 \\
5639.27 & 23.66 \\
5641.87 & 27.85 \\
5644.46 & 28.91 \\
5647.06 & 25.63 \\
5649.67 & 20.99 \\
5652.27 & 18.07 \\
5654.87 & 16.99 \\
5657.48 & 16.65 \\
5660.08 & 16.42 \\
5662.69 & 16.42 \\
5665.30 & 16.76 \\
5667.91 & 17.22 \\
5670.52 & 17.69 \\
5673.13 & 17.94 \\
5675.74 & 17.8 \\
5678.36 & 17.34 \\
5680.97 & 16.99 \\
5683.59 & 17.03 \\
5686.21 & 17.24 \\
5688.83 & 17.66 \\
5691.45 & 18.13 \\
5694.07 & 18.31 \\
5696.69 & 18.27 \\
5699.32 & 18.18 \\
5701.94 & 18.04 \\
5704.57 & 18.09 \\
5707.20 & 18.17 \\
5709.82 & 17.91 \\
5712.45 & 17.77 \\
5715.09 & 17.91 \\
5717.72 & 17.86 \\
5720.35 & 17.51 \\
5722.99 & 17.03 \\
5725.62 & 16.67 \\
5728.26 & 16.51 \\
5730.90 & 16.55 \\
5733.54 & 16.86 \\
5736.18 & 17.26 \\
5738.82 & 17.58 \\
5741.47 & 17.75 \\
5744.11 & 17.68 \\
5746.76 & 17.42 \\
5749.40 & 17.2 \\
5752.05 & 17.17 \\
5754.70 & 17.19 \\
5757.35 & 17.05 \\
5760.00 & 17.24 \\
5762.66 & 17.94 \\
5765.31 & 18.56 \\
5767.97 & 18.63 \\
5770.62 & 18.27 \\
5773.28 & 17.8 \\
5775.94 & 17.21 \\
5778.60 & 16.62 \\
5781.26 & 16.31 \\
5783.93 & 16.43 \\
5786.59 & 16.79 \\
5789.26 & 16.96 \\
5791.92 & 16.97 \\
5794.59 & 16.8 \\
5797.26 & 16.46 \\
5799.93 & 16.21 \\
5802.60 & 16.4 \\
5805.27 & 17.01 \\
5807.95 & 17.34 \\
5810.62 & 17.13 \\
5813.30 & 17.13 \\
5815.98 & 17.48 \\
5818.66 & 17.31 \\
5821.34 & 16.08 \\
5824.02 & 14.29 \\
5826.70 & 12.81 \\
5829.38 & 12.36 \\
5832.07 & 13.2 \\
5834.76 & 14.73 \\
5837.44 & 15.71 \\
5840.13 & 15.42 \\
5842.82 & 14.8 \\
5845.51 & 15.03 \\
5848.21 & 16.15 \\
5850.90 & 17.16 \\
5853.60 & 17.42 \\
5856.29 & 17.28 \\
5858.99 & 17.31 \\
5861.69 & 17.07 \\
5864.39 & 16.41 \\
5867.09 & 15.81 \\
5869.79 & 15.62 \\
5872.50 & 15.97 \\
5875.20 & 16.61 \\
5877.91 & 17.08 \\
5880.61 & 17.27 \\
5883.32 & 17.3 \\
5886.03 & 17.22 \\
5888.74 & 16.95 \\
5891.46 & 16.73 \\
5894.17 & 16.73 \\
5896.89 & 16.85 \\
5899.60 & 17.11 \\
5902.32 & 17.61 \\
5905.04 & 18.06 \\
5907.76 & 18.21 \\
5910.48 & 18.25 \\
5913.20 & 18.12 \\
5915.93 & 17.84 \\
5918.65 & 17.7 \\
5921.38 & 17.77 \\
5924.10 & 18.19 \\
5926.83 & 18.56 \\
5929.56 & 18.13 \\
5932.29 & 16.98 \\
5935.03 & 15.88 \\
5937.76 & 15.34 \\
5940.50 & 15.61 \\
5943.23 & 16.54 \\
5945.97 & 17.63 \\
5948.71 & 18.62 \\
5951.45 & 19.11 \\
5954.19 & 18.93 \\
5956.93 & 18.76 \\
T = 0.8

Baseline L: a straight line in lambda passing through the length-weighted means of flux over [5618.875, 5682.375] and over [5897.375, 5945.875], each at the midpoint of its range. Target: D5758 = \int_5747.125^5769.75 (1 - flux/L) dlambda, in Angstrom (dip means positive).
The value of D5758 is 1.0 Angstrom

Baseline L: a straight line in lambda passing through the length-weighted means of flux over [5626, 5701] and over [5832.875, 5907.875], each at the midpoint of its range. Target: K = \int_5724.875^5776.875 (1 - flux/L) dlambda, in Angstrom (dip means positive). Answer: 1.5 Angstrom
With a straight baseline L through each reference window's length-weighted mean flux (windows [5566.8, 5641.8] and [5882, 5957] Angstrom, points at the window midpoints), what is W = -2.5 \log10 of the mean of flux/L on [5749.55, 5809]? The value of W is 0.07 mag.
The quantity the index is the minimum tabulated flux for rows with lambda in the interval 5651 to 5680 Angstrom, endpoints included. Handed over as 16.42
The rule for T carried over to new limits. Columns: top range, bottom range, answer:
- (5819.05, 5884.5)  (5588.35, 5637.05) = 0.85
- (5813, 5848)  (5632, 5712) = 0.80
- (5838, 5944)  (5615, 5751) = 0.93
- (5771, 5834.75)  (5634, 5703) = 0.85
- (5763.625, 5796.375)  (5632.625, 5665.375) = 0.84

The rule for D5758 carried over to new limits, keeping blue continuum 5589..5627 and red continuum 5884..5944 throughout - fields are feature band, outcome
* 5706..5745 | 1.4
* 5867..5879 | 0.8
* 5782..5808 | 1.6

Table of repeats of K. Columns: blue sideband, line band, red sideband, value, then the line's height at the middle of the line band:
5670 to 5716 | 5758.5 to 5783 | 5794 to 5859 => -1.3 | 16.7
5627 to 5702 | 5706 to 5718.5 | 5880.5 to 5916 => 0.5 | 18.7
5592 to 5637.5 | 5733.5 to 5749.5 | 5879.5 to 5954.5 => 0.4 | 17.9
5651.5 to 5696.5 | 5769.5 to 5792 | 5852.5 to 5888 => 0.0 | 17.1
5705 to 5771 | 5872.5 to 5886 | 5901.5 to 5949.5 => 0.4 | 17.5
